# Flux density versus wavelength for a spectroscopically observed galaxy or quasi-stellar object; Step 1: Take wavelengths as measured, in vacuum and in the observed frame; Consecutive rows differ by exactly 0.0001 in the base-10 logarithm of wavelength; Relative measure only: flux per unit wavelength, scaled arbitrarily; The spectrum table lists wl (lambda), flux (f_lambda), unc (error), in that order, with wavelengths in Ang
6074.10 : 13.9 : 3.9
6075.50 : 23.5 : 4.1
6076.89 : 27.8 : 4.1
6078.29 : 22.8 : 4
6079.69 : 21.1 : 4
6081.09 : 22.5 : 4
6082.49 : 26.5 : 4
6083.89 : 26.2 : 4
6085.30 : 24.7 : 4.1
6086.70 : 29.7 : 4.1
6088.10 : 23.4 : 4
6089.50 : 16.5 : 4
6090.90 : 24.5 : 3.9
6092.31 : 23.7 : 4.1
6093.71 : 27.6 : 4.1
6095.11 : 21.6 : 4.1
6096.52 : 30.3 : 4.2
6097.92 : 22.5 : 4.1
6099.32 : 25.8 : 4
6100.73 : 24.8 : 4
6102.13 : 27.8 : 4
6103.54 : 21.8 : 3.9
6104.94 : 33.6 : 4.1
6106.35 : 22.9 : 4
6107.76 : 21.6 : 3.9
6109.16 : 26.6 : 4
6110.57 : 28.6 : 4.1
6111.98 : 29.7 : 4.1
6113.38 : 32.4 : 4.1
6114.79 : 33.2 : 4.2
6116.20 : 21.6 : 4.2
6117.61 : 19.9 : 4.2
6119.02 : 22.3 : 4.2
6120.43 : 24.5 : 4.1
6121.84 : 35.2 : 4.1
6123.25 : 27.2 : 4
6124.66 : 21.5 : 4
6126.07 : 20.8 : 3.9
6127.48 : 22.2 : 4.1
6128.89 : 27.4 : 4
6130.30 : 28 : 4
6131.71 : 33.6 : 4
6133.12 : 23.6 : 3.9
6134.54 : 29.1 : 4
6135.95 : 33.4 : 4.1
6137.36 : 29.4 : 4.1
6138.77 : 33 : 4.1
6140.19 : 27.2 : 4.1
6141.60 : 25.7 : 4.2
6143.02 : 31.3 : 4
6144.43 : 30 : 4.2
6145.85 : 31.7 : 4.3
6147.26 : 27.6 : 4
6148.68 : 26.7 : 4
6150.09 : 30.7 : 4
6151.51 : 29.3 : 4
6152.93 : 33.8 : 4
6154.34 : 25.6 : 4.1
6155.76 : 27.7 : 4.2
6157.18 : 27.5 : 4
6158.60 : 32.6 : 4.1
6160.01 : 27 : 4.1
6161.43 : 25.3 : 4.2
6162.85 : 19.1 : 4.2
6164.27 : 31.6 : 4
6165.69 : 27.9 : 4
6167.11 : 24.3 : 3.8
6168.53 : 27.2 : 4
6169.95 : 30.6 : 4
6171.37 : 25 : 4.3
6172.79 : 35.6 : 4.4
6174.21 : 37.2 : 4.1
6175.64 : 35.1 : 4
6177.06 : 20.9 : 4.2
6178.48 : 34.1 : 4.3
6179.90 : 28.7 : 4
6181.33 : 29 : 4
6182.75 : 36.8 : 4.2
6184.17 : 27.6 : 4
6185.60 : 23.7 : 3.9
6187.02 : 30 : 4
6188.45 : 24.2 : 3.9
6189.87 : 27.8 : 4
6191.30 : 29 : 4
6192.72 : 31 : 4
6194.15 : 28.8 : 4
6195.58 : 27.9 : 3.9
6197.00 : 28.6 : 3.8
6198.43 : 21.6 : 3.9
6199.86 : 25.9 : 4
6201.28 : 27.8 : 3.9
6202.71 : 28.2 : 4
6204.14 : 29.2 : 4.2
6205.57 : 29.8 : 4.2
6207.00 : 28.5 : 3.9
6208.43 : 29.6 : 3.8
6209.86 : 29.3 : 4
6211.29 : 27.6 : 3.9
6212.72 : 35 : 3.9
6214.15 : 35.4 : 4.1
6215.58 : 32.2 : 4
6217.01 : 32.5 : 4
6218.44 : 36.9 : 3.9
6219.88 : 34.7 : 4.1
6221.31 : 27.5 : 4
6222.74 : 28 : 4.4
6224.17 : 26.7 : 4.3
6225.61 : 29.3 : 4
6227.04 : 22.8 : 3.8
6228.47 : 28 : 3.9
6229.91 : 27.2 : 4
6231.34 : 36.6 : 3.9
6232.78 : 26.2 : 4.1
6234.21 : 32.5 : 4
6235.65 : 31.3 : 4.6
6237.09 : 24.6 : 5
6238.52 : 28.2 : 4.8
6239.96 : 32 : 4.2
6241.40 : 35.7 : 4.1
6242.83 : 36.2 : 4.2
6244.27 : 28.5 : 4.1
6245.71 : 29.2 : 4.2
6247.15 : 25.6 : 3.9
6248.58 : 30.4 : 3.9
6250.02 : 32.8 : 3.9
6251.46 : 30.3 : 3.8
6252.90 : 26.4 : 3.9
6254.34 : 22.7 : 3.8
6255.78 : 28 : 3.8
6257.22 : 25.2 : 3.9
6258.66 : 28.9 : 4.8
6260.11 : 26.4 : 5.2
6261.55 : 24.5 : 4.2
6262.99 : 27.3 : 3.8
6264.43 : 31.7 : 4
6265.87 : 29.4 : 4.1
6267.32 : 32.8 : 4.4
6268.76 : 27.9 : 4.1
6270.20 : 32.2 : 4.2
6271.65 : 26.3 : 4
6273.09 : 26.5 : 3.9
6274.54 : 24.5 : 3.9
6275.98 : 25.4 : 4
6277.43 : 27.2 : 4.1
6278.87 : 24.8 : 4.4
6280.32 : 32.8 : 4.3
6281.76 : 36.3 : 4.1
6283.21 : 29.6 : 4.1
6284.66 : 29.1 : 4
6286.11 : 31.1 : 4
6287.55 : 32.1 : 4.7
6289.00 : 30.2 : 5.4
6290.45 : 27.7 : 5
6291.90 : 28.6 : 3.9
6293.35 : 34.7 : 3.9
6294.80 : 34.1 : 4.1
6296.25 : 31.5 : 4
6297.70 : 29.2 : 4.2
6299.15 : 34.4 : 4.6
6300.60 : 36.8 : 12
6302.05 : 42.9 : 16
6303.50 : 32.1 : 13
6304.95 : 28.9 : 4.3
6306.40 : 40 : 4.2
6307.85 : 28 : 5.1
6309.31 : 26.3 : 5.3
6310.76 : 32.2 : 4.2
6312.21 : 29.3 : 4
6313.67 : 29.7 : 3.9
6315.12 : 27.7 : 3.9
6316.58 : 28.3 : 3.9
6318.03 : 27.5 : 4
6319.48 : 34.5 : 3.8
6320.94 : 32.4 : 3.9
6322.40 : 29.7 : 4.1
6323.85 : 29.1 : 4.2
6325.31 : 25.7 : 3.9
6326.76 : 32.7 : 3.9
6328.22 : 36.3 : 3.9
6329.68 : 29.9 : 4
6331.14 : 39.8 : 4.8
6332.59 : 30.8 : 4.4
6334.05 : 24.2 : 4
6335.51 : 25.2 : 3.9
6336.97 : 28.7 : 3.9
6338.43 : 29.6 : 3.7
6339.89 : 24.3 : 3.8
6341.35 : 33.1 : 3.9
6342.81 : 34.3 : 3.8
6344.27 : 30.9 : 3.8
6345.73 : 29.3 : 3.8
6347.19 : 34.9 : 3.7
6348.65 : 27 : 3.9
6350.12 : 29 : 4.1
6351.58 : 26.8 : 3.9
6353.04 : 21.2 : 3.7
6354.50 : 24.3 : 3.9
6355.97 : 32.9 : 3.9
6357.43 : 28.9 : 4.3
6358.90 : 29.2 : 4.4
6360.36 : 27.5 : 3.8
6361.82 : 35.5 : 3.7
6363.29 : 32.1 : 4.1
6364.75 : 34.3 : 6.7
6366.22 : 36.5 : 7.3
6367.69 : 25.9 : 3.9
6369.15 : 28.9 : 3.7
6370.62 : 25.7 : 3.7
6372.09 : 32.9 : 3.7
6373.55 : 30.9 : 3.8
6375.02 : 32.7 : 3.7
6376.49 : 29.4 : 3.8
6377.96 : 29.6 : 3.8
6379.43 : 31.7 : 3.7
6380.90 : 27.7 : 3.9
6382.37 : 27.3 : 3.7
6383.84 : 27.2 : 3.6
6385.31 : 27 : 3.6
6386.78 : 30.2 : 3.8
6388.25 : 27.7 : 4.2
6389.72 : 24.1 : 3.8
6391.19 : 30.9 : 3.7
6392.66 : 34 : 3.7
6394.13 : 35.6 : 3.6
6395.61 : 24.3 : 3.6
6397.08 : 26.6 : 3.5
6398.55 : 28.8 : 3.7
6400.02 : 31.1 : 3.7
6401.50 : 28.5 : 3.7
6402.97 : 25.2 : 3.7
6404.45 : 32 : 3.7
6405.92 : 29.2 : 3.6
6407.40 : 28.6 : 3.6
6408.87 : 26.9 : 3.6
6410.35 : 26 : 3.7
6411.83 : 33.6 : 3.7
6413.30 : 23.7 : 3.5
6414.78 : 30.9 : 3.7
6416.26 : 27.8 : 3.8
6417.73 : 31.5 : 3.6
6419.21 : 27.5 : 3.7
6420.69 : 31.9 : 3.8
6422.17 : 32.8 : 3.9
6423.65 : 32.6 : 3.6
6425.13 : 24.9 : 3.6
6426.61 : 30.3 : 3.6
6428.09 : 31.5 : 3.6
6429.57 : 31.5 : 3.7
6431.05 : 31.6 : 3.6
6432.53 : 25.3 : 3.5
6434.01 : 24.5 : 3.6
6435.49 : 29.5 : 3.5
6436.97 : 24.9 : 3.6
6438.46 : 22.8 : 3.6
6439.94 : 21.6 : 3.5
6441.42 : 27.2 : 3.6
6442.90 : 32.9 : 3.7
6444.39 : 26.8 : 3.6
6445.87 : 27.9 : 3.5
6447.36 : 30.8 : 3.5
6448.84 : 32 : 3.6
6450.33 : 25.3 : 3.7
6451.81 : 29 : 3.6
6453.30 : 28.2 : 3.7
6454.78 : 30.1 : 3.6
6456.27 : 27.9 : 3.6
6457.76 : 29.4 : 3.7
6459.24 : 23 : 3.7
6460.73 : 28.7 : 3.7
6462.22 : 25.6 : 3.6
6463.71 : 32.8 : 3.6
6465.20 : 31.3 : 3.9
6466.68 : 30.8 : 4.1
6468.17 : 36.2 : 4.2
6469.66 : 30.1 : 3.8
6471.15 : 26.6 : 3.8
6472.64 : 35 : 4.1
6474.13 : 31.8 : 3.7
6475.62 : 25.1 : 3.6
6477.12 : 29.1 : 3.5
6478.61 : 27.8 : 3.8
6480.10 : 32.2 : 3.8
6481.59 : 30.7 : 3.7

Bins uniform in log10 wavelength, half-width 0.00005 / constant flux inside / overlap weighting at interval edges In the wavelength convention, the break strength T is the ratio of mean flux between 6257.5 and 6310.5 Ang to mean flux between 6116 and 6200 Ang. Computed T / 1.1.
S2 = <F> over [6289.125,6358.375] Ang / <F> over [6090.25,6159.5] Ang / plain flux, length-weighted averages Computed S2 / 1.12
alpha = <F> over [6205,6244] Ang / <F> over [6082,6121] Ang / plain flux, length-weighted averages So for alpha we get 1.20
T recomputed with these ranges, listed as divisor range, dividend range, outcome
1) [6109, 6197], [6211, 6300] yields 1.05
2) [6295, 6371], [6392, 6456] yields 0.94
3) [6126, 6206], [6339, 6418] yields 1.03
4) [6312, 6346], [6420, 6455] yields 0.95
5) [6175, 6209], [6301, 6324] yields 1.10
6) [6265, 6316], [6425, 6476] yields 0.94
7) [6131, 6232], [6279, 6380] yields 1.05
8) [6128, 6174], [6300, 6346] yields 1.08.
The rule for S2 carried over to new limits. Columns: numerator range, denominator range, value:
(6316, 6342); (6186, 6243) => 1.02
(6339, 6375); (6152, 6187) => 1.03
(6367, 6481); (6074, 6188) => 1.07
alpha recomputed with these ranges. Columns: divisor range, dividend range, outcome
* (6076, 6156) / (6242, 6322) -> 1.12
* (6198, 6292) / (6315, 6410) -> 1.01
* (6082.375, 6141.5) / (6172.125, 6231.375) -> 1.12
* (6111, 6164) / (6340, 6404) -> 1.06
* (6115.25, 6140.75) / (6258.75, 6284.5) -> 1.07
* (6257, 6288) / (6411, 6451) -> 1.00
